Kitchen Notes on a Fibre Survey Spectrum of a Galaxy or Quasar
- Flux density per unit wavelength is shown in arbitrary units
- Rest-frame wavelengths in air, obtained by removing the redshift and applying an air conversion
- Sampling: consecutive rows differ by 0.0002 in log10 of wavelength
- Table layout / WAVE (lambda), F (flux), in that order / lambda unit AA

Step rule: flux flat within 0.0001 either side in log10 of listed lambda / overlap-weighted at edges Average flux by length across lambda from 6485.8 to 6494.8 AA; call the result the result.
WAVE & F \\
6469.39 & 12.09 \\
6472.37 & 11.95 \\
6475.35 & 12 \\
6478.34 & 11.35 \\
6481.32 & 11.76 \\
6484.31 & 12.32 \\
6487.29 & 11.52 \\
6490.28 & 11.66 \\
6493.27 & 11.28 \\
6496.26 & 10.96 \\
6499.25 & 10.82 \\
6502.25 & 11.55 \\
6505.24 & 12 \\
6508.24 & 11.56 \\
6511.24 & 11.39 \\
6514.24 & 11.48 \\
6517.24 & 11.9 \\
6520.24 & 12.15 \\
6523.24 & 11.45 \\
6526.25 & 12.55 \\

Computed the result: 11.5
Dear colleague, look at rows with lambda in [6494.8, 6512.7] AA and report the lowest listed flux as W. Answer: 10.82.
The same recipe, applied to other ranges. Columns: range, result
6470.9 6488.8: 11.35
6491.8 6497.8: 10.96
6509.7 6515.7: 11.39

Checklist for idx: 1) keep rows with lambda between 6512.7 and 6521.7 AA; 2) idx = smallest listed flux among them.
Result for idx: 11.48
